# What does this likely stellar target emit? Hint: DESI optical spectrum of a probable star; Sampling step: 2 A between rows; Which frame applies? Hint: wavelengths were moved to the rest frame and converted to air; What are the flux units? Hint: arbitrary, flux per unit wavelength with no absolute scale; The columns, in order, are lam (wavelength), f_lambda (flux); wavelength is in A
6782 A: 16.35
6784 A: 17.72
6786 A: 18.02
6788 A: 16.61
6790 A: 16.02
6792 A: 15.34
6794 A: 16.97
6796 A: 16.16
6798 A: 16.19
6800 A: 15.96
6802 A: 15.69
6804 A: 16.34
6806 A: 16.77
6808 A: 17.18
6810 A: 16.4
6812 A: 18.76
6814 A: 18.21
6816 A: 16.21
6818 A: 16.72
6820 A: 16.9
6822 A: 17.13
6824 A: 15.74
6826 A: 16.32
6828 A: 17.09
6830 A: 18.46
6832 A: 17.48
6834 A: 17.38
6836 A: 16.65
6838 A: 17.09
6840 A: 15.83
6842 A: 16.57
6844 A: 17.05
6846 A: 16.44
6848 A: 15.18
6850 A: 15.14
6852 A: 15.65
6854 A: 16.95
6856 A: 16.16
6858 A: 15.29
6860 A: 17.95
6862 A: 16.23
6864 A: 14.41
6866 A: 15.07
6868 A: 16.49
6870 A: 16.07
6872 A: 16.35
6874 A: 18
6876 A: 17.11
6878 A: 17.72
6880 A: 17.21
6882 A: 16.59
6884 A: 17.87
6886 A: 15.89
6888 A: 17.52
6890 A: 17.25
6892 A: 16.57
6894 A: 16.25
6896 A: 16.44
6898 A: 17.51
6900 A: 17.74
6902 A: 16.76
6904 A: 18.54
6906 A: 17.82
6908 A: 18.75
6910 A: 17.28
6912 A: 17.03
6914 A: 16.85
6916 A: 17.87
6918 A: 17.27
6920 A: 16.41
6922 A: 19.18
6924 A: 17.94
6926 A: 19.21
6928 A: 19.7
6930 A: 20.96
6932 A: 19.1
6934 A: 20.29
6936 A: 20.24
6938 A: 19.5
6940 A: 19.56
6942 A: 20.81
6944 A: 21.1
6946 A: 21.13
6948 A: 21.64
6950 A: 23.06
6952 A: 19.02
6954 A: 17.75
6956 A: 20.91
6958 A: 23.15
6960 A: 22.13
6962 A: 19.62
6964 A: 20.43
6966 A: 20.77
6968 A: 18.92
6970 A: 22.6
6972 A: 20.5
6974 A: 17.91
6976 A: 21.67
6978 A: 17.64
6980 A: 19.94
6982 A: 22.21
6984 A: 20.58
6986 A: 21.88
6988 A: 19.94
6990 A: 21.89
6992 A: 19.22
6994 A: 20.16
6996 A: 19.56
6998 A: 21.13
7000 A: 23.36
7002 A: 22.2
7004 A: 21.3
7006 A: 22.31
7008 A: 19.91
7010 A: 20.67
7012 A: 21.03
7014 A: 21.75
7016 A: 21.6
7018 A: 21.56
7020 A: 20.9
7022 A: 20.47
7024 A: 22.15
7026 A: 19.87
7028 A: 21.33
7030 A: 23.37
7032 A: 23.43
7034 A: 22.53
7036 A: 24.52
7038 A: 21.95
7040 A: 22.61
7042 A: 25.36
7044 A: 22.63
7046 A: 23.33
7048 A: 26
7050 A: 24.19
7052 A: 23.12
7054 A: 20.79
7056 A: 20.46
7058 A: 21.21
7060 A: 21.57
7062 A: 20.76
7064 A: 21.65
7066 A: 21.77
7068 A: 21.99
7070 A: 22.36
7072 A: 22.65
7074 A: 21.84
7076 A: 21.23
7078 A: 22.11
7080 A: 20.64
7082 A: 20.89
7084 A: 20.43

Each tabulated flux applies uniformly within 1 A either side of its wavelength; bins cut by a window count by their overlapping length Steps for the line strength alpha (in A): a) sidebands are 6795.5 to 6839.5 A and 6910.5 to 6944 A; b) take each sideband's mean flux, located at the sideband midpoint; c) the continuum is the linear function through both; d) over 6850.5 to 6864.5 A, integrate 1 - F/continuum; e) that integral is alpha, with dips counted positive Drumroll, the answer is 1.2 A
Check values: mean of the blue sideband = 16.9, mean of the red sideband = 18.9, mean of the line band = 16.1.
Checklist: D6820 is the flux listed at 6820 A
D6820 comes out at 16.9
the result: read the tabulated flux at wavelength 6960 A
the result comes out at 22.13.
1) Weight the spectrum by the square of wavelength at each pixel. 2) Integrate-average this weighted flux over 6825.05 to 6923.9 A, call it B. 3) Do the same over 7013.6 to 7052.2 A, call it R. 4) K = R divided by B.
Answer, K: 1.40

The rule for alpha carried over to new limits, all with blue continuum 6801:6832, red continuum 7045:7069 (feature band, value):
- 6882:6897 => 1.4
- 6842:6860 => 1.6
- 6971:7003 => 0.1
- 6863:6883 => 1.9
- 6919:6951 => -0.7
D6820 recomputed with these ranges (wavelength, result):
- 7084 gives 20.43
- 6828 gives 17.09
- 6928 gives 19.7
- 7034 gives 22.53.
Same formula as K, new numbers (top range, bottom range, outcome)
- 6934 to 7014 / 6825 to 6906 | 1.28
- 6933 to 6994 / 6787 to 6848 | 1.28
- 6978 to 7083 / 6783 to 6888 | 1.38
